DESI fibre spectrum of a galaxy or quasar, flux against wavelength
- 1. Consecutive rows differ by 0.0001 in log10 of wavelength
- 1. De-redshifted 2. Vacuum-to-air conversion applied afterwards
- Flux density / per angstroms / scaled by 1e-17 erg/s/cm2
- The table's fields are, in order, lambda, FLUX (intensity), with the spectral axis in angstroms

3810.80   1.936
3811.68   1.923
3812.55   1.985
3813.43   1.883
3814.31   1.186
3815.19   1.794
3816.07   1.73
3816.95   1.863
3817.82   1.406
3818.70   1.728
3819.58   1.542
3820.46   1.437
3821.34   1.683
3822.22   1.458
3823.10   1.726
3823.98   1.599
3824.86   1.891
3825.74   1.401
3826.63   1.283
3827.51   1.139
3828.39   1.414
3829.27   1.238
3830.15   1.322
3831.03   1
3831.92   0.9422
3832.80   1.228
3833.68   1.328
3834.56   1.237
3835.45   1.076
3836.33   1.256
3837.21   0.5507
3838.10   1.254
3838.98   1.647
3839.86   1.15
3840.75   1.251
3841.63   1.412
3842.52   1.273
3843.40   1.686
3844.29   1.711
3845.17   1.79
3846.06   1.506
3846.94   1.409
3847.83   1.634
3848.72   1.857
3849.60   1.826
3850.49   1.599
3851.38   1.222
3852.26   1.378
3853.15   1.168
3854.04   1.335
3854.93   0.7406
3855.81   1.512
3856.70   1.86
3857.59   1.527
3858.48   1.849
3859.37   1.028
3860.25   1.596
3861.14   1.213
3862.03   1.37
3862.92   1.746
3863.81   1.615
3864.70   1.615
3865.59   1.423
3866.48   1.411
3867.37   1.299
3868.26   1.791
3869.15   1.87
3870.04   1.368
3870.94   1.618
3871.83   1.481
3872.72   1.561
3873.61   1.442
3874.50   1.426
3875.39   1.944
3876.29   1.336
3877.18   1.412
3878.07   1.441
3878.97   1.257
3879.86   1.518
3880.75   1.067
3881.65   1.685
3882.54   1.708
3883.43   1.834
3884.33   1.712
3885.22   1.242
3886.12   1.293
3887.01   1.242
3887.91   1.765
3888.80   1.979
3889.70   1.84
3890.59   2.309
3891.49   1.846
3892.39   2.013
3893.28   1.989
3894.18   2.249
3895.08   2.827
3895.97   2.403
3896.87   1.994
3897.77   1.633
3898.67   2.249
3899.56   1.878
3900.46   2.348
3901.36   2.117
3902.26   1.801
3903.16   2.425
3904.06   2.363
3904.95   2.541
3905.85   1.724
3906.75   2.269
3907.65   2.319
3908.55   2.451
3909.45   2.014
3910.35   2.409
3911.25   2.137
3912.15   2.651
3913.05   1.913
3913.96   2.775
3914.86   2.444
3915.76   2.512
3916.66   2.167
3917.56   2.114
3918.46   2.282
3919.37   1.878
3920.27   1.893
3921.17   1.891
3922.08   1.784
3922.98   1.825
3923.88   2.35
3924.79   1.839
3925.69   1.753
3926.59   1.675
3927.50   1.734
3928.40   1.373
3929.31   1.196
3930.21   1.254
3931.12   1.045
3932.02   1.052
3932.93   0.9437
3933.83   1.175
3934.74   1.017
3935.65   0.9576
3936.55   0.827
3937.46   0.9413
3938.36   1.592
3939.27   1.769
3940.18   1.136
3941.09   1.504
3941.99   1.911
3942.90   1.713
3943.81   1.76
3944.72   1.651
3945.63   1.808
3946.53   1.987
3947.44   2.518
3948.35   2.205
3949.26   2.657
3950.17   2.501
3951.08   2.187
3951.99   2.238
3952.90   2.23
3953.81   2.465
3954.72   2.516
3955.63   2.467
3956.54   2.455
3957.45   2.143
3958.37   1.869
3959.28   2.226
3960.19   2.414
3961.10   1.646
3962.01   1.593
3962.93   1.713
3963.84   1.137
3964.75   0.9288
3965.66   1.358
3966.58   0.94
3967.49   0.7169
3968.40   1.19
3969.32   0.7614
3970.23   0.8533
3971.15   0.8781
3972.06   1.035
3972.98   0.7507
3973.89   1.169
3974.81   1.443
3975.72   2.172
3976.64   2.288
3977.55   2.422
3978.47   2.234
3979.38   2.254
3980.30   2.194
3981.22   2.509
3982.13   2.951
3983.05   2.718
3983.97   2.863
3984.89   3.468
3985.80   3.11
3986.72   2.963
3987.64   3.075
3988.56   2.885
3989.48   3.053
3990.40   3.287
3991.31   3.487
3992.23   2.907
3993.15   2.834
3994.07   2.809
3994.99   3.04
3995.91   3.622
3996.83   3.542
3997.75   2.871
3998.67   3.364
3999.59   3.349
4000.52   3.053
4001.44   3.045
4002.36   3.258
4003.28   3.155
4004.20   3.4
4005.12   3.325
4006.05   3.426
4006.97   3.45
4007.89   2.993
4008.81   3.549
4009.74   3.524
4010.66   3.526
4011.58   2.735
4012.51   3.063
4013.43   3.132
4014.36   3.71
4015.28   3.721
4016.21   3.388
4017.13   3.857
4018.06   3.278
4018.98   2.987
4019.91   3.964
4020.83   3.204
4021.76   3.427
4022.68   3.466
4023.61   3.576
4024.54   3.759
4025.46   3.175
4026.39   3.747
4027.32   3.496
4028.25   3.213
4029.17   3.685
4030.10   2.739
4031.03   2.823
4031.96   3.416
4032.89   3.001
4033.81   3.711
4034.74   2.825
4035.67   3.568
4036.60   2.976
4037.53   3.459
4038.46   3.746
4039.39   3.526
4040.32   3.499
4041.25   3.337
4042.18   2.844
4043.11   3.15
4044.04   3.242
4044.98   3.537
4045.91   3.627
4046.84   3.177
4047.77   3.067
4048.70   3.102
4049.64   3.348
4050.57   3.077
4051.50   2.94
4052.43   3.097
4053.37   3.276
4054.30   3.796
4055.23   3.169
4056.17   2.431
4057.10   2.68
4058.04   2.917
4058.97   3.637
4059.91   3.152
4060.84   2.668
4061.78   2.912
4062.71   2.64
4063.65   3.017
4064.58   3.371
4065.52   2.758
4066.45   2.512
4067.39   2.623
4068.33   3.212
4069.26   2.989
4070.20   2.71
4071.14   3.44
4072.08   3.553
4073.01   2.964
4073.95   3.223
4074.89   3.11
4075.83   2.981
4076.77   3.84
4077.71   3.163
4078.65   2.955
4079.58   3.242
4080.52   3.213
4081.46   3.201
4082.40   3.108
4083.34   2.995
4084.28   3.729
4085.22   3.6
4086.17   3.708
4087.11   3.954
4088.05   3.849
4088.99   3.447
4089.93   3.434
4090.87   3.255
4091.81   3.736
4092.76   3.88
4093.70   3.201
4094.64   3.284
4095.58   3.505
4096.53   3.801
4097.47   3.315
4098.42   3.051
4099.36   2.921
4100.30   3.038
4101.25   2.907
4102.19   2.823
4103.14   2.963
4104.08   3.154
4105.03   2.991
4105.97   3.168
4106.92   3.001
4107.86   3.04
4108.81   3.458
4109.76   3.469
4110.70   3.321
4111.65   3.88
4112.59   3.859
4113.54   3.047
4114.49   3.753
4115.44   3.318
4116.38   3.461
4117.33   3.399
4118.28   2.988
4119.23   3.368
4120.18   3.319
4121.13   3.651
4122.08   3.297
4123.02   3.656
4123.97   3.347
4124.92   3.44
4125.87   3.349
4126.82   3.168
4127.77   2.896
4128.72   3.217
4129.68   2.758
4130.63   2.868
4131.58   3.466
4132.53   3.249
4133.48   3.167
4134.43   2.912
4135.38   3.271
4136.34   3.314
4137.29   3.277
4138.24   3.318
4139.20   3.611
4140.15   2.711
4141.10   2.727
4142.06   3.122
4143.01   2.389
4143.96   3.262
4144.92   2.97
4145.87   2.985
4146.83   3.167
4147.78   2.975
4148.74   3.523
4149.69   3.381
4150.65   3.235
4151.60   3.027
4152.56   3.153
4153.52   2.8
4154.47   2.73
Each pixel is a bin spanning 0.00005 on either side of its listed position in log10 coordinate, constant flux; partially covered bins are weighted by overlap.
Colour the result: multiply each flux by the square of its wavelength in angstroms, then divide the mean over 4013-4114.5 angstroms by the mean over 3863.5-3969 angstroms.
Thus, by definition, 1.95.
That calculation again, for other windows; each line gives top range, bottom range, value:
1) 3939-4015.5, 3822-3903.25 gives 1.64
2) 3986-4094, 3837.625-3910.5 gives 2.09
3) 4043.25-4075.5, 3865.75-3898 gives 2.00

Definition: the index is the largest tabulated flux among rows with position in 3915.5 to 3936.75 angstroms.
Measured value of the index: 2.512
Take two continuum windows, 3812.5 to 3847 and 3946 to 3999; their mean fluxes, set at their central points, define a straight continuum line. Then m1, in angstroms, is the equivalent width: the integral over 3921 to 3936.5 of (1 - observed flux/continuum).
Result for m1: 4.3 angstroms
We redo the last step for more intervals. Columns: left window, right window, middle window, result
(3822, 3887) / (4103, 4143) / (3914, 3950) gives 4.4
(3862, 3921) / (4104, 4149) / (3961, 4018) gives -2.7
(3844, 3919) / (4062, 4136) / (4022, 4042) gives -4.0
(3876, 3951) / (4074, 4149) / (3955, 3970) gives 4.0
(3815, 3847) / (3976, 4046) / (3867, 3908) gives 3.5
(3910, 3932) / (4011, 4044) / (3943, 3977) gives 9.4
